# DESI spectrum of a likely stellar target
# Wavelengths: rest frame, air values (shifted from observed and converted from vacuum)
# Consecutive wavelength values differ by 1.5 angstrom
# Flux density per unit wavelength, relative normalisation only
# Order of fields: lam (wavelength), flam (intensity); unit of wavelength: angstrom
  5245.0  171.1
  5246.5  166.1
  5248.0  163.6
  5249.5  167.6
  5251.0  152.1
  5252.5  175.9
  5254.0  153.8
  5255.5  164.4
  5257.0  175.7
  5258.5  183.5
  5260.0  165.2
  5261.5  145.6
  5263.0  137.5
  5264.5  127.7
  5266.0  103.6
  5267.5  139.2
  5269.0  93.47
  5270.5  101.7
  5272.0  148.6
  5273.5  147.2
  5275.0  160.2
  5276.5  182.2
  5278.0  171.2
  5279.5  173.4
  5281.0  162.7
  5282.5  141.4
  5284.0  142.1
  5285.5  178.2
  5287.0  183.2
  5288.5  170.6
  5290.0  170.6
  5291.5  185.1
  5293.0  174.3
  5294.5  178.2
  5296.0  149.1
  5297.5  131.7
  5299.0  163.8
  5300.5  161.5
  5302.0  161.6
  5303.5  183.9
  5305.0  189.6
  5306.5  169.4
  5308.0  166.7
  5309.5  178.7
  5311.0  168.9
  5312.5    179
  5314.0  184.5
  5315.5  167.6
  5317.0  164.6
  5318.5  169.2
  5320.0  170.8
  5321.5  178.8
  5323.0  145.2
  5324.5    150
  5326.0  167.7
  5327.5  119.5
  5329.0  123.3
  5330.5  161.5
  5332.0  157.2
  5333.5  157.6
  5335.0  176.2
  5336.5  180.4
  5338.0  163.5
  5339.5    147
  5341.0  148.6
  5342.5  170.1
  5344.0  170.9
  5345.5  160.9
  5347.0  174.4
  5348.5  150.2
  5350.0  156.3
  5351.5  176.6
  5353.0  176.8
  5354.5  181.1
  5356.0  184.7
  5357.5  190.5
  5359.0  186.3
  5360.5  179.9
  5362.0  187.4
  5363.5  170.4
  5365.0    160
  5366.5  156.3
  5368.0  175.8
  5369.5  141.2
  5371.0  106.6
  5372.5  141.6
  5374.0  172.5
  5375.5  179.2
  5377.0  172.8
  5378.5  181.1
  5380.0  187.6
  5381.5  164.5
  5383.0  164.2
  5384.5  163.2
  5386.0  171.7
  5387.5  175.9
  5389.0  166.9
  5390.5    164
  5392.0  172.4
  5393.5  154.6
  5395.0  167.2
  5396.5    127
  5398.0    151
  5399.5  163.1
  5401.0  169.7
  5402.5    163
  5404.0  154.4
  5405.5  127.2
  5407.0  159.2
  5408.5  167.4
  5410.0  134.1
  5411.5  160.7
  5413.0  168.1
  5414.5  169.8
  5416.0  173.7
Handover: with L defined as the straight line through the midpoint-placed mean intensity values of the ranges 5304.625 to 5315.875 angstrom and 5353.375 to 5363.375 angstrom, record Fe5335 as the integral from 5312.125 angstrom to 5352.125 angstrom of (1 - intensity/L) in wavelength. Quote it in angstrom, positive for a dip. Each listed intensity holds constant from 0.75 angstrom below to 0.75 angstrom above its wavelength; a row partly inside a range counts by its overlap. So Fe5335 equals 3.89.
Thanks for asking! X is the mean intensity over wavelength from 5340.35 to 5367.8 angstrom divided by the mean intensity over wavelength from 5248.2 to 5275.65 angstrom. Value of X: 1.2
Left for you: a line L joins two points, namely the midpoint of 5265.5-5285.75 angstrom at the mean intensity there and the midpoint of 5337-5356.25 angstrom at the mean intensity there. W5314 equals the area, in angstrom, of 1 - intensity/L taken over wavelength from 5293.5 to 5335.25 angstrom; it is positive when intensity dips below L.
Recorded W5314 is -1.78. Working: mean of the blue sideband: 146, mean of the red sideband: 166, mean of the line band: 163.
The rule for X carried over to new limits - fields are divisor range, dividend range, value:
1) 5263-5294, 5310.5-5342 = 1.05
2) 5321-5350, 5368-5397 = 1.03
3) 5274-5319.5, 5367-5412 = 0.95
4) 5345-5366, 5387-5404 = 0.92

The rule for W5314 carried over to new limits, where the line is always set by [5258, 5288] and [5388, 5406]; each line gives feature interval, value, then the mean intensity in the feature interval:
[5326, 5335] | 0.3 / 149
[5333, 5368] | -3.6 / 170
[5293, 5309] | -1.6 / 166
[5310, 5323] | -1.7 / 171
